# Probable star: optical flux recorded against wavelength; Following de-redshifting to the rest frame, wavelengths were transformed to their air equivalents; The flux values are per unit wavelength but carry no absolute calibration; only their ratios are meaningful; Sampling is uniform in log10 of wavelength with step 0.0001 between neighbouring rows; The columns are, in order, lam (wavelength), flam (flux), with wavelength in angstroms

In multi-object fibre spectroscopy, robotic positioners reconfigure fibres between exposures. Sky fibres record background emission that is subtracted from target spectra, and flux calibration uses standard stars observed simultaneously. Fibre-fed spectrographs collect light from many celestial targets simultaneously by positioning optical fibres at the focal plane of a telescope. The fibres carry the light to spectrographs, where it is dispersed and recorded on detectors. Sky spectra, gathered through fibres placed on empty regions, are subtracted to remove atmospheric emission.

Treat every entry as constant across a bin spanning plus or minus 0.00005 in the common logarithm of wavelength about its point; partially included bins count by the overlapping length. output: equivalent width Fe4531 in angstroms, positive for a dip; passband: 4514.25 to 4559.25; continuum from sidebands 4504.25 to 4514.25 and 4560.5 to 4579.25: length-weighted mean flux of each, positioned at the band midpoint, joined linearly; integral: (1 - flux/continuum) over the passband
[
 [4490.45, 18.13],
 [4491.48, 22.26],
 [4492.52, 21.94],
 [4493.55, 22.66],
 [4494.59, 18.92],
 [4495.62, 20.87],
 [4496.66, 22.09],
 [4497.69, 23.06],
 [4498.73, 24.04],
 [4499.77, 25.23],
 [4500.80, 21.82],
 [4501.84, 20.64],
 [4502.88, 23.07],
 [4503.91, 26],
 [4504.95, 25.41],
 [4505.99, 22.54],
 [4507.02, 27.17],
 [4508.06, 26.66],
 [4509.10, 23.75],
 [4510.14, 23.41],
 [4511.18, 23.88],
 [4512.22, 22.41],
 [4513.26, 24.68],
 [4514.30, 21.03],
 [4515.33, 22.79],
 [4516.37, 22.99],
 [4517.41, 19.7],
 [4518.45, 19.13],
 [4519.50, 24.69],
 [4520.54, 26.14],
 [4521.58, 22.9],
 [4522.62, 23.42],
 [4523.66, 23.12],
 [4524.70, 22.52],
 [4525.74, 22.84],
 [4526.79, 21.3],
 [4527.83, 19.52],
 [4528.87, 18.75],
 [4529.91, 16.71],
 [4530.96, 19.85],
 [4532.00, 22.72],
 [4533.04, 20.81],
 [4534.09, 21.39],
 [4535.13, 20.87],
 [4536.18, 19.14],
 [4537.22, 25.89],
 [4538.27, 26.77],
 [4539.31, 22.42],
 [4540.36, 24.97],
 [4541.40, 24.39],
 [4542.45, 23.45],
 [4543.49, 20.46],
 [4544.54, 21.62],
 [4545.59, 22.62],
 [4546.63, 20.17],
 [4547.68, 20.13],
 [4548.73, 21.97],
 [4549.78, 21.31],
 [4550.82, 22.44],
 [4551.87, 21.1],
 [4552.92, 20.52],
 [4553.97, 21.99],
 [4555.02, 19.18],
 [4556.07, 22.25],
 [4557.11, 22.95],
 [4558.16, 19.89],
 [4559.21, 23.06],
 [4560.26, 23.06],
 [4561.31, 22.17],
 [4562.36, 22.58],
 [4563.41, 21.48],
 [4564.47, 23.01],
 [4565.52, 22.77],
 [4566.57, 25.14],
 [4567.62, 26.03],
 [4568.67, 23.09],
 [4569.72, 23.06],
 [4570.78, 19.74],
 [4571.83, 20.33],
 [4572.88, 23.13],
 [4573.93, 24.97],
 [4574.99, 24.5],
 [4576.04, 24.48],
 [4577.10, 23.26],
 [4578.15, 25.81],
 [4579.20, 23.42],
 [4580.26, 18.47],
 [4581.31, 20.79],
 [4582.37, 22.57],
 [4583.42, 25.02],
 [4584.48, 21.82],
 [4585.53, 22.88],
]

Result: 3.72 angstroms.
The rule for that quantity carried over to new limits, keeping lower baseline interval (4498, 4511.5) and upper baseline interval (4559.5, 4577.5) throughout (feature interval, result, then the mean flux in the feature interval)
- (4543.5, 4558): 1.3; 21.3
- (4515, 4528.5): 0.8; 22.3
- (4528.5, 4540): 1.0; 21.5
